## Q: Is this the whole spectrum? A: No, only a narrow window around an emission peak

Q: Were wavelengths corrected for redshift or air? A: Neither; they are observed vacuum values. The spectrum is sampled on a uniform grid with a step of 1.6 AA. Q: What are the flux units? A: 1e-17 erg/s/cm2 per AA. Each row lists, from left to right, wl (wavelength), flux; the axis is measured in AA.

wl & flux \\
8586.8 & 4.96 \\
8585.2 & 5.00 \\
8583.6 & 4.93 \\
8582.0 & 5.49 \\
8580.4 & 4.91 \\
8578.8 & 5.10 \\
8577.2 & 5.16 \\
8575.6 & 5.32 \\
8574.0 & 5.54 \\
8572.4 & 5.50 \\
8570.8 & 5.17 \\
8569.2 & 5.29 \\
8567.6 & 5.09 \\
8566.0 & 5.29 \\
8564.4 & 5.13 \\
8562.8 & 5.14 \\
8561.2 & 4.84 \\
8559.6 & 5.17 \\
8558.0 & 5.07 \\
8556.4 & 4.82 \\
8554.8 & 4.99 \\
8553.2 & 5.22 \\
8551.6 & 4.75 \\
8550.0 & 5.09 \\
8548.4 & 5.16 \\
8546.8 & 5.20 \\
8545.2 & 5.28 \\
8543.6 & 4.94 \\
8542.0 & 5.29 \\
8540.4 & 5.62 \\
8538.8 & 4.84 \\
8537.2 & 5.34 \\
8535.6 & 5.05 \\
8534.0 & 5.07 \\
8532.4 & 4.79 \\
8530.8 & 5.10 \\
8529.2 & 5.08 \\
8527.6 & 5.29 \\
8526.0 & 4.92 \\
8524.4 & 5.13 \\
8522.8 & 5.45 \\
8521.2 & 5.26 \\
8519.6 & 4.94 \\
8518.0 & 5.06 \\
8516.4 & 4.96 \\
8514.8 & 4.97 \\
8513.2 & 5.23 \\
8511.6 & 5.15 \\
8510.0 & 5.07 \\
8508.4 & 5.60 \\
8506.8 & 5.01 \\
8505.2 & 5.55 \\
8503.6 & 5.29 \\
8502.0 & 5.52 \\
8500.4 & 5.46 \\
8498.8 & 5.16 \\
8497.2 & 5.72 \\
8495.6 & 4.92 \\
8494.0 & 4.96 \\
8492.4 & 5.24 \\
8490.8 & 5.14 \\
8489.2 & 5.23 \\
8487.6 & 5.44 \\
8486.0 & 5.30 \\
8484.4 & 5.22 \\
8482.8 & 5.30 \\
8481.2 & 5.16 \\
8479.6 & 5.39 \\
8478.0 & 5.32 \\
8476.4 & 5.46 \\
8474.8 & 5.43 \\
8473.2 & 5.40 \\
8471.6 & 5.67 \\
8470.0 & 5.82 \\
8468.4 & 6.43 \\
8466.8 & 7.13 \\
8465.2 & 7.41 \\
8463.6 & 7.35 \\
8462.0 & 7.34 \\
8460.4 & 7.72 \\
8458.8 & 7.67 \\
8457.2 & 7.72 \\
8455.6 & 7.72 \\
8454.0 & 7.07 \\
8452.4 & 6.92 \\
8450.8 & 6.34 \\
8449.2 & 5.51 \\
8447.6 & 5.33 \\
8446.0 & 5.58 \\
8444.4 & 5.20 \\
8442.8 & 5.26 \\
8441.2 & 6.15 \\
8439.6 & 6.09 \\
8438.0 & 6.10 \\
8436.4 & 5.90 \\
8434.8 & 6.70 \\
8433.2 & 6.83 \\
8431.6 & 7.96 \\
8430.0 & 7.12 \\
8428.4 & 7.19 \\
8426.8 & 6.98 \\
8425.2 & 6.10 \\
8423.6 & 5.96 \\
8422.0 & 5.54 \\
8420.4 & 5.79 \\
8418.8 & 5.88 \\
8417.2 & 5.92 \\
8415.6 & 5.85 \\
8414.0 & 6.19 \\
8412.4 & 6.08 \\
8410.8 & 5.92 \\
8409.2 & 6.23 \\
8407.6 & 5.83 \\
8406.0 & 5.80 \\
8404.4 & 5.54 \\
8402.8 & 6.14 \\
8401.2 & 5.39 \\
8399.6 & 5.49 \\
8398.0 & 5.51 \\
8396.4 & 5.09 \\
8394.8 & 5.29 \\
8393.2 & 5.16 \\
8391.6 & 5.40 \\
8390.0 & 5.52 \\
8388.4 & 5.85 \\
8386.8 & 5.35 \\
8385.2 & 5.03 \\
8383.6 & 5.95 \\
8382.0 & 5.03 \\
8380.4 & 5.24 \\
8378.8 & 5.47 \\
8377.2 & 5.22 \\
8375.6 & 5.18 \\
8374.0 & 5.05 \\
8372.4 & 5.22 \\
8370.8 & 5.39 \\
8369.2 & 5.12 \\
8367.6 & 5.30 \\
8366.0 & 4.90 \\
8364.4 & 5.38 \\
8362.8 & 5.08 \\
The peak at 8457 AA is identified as [N II]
